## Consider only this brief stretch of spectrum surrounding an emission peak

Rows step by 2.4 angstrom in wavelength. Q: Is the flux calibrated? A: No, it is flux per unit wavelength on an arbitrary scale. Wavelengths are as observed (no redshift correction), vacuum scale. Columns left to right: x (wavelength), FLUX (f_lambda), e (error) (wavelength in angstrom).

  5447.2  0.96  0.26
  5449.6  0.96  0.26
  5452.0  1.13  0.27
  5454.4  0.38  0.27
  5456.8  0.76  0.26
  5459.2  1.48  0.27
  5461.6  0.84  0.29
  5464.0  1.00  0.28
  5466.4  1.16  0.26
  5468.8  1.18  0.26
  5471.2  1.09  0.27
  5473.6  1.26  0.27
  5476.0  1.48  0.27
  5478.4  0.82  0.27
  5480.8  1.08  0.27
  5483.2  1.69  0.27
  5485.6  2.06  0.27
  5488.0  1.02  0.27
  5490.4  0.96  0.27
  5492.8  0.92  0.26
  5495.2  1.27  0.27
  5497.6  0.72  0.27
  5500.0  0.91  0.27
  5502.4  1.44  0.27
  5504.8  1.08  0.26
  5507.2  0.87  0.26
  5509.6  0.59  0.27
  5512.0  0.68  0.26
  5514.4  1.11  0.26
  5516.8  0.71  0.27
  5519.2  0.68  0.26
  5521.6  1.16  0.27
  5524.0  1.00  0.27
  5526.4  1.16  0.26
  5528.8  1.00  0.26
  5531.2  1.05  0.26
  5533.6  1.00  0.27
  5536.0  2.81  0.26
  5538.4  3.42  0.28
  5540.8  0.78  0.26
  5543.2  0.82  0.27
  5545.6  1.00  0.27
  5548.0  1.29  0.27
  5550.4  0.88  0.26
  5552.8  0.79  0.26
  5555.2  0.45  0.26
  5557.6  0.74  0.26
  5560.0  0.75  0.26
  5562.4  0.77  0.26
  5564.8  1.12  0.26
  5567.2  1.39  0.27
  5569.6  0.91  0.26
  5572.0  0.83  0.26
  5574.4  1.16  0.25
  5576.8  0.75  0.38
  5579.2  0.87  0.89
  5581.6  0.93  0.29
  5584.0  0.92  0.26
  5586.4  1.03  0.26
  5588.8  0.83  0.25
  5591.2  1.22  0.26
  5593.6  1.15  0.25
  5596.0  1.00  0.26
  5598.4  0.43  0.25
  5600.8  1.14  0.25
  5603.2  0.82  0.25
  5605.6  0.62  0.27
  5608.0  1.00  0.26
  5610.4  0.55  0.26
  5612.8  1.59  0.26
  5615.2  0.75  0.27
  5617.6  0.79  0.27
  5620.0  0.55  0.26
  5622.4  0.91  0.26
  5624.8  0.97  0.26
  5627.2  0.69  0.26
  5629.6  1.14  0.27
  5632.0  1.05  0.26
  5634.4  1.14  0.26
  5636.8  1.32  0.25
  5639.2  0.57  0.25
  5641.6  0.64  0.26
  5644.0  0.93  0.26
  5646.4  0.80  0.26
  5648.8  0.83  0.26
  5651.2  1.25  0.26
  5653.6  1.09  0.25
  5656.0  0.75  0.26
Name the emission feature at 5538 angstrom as [O III] 5007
